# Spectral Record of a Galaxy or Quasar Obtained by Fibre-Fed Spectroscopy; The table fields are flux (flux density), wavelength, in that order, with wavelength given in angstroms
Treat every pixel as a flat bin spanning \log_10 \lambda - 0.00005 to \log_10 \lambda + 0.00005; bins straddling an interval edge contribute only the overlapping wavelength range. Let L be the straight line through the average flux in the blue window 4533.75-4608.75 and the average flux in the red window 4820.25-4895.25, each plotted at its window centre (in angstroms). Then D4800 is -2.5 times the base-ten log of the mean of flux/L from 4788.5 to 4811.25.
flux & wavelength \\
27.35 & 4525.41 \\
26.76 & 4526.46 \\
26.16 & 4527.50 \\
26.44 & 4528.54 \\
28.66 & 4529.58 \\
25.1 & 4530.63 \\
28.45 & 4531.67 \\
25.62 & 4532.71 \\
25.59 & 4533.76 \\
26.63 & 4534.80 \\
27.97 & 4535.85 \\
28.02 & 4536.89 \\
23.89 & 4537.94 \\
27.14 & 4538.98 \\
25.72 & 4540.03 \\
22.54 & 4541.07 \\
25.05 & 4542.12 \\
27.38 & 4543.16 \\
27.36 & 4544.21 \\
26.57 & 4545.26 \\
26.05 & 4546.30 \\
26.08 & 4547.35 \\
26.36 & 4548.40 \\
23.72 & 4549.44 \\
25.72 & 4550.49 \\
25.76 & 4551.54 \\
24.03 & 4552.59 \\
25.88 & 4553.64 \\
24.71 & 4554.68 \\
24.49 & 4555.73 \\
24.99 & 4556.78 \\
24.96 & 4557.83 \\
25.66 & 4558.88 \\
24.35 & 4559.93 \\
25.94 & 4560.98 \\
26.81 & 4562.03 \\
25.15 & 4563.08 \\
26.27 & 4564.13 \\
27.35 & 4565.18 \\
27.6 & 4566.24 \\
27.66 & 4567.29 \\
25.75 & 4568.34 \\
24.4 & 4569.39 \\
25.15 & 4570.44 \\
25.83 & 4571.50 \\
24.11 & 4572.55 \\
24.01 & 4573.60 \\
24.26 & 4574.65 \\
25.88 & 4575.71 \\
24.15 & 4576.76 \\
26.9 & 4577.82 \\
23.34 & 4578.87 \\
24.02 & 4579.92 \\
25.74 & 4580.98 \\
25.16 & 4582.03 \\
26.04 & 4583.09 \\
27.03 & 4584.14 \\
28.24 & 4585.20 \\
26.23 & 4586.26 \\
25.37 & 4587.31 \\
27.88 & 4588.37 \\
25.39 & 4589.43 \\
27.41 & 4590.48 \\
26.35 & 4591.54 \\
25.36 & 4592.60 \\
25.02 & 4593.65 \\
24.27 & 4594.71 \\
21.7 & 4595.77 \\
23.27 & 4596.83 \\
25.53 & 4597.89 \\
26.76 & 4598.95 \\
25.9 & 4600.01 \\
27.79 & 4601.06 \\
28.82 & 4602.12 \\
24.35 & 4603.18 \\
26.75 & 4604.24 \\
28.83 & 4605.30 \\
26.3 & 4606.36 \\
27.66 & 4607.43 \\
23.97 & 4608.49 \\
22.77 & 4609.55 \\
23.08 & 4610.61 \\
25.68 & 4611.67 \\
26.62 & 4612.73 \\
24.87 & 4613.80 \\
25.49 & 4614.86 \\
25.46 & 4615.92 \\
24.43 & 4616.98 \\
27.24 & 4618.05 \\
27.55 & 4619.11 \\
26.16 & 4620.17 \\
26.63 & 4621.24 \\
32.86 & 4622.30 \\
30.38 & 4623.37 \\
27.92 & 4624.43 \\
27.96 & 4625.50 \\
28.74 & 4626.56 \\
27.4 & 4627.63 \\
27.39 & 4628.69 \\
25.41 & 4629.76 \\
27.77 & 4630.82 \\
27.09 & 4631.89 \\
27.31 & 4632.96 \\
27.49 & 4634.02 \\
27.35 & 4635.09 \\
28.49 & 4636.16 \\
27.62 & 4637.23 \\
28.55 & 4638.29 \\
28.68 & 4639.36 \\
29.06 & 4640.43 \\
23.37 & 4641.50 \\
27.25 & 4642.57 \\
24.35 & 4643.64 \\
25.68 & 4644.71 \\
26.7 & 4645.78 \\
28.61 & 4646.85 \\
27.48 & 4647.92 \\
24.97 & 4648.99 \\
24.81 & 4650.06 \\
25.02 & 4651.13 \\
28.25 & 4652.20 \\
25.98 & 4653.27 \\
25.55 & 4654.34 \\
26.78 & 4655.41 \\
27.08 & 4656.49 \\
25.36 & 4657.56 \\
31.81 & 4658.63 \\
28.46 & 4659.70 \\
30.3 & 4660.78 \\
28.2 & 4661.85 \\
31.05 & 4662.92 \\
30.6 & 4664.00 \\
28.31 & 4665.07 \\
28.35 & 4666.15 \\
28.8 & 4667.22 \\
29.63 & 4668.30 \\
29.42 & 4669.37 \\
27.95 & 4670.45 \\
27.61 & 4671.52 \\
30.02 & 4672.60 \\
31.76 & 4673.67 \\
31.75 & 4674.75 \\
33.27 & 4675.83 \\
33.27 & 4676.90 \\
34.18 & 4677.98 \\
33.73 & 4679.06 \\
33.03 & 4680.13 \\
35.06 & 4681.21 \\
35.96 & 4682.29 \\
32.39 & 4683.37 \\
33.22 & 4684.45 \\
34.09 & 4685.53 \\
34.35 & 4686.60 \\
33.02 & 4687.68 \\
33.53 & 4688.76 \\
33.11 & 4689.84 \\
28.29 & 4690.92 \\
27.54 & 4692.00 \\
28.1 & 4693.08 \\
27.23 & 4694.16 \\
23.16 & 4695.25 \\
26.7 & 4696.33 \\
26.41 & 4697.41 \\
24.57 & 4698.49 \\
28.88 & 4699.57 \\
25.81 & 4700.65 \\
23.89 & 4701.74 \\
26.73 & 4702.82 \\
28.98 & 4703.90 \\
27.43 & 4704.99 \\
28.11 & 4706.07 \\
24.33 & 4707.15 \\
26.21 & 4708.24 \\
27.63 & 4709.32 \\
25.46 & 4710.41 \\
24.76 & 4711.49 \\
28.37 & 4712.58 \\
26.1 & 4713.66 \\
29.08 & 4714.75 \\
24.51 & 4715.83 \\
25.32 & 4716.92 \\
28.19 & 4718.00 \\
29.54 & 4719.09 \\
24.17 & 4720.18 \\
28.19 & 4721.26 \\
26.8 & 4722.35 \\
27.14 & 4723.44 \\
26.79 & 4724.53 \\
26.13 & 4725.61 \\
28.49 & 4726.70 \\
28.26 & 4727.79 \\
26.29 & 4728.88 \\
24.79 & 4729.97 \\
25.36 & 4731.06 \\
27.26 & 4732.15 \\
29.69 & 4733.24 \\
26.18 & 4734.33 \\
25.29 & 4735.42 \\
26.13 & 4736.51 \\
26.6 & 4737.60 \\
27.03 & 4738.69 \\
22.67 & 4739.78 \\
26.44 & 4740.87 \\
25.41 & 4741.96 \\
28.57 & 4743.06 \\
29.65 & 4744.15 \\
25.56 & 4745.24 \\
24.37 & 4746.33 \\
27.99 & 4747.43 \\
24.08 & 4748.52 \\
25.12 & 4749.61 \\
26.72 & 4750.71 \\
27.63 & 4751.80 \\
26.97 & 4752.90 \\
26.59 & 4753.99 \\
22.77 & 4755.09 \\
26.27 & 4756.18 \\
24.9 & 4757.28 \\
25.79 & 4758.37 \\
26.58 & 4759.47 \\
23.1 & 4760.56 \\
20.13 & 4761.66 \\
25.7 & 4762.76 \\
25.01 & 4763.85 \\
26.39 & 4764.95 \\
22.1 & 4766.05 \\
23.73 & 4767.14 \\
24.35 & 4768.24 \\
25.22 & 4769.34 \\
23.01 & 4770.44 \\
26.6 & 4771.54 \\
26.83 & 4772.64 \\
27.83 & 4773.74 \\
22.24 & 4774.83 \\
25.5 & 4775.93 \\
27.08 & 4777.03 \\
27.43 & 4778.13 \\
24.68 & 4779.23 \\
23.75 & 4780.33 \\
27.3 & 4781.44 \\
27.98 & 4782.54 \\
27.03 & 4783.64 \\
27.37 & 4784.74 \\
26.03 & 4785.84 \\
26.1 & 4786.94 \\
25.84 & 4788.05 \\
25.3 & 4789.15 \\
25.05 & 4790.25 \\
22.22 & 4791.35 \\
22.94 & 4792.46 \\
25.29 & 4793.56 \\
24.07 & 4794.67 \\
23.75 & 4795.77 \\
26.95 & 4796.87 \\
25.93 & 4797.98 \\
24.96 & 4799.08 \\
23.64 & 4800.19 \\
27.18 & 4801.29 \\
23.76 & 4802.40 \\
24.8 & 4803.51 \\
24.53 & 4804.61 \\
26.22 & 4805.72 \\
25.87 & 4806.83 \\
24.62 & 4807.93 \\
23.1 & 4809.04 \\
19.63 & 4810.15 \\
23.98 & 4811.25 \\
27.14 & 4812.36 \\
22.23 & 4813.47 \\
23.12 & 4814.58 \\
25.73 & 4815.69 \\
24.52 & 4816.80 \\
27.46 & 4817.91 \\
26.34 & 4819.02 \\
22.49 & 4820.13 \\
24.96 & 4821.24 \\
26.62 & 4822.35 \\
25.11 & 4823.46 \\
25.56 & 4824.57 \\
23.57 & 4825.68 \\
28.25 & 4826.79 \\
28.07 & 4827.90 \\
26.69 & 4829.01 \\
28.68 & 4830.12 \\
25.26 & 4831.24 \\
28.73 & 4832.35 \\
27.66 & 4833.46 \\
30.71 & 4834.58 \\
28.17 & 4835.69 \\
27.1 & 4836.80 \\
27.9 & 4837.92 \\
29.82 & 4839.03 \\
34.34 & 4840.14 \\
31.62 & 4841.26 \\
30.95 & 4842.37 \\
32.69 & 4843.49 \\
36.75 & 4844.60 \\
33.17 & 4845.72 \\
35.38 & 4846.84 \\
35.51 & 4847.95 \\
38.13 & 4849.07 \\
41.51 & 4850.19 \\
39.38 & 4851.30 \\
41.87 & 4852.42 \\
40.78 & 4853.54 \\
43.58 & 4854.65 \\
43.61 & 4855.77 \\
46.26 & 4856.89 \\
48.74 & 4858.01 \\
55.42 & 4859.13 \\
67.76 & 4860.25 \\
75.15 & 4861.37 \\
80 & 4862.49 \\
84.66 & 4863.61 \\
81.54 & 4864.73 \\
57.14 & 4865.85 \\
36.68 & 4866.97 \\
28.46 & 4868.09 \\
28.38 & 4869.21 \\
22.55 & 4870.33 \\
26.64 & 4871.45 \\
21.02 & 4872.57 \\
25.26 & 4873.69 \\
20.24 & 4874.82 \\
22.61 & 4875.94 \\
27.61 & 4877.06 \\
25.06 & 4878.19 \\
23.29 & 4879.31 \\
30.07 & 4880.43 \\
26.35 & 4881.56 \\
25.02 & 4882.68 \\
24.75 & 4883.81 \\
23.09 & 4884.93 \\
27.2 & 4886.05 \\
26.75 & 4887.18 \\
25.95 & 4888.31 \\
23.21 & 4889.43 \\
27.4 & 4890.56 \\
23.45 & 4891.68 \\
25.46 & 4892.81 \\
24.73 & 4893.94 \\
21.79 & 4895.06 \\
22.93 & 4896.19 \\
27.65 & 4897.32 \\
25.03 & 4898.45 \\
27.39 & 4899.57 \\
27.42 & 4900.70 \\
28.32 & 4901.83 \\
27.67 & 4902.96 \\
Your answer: 0.30 mag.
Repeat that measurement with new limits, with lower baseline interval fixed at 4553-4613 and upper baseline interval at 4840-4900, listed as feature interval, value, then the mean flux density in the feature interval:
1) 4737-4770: 0.233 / 25.4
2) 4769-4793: 0.259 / 25.6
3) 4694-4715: 0.132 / 26.4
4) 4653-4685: -0.063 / 30.3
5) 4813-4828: 0.320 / 25.2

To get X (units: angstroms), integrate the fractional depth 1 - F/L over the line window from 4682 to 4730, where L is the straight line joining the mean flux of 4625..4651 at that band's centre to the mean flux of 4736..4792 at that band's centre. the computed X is -3.09 angstroms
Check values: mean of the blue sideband 27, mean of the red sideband 25.6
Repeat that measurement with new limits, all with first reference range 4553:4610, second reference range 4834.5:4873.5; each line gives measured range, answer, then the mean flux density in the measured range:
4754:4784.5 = 9.6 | 25.2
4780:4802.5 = 7.5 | 25.4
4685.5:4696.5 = 0.8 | 29.8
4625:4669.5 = 3.0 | 27.6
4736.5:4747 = 2.7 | 26.3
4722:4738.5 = 3.7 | 26.7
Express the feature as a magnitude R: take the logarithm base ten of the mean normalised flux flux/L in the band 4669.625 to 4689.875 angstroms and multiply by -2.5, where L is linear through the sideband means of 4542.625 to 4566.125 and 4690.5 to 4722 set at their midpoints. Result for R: -0.23 mag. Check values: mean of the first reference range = 25.7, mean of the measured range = 32.7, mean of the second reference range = 26.7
